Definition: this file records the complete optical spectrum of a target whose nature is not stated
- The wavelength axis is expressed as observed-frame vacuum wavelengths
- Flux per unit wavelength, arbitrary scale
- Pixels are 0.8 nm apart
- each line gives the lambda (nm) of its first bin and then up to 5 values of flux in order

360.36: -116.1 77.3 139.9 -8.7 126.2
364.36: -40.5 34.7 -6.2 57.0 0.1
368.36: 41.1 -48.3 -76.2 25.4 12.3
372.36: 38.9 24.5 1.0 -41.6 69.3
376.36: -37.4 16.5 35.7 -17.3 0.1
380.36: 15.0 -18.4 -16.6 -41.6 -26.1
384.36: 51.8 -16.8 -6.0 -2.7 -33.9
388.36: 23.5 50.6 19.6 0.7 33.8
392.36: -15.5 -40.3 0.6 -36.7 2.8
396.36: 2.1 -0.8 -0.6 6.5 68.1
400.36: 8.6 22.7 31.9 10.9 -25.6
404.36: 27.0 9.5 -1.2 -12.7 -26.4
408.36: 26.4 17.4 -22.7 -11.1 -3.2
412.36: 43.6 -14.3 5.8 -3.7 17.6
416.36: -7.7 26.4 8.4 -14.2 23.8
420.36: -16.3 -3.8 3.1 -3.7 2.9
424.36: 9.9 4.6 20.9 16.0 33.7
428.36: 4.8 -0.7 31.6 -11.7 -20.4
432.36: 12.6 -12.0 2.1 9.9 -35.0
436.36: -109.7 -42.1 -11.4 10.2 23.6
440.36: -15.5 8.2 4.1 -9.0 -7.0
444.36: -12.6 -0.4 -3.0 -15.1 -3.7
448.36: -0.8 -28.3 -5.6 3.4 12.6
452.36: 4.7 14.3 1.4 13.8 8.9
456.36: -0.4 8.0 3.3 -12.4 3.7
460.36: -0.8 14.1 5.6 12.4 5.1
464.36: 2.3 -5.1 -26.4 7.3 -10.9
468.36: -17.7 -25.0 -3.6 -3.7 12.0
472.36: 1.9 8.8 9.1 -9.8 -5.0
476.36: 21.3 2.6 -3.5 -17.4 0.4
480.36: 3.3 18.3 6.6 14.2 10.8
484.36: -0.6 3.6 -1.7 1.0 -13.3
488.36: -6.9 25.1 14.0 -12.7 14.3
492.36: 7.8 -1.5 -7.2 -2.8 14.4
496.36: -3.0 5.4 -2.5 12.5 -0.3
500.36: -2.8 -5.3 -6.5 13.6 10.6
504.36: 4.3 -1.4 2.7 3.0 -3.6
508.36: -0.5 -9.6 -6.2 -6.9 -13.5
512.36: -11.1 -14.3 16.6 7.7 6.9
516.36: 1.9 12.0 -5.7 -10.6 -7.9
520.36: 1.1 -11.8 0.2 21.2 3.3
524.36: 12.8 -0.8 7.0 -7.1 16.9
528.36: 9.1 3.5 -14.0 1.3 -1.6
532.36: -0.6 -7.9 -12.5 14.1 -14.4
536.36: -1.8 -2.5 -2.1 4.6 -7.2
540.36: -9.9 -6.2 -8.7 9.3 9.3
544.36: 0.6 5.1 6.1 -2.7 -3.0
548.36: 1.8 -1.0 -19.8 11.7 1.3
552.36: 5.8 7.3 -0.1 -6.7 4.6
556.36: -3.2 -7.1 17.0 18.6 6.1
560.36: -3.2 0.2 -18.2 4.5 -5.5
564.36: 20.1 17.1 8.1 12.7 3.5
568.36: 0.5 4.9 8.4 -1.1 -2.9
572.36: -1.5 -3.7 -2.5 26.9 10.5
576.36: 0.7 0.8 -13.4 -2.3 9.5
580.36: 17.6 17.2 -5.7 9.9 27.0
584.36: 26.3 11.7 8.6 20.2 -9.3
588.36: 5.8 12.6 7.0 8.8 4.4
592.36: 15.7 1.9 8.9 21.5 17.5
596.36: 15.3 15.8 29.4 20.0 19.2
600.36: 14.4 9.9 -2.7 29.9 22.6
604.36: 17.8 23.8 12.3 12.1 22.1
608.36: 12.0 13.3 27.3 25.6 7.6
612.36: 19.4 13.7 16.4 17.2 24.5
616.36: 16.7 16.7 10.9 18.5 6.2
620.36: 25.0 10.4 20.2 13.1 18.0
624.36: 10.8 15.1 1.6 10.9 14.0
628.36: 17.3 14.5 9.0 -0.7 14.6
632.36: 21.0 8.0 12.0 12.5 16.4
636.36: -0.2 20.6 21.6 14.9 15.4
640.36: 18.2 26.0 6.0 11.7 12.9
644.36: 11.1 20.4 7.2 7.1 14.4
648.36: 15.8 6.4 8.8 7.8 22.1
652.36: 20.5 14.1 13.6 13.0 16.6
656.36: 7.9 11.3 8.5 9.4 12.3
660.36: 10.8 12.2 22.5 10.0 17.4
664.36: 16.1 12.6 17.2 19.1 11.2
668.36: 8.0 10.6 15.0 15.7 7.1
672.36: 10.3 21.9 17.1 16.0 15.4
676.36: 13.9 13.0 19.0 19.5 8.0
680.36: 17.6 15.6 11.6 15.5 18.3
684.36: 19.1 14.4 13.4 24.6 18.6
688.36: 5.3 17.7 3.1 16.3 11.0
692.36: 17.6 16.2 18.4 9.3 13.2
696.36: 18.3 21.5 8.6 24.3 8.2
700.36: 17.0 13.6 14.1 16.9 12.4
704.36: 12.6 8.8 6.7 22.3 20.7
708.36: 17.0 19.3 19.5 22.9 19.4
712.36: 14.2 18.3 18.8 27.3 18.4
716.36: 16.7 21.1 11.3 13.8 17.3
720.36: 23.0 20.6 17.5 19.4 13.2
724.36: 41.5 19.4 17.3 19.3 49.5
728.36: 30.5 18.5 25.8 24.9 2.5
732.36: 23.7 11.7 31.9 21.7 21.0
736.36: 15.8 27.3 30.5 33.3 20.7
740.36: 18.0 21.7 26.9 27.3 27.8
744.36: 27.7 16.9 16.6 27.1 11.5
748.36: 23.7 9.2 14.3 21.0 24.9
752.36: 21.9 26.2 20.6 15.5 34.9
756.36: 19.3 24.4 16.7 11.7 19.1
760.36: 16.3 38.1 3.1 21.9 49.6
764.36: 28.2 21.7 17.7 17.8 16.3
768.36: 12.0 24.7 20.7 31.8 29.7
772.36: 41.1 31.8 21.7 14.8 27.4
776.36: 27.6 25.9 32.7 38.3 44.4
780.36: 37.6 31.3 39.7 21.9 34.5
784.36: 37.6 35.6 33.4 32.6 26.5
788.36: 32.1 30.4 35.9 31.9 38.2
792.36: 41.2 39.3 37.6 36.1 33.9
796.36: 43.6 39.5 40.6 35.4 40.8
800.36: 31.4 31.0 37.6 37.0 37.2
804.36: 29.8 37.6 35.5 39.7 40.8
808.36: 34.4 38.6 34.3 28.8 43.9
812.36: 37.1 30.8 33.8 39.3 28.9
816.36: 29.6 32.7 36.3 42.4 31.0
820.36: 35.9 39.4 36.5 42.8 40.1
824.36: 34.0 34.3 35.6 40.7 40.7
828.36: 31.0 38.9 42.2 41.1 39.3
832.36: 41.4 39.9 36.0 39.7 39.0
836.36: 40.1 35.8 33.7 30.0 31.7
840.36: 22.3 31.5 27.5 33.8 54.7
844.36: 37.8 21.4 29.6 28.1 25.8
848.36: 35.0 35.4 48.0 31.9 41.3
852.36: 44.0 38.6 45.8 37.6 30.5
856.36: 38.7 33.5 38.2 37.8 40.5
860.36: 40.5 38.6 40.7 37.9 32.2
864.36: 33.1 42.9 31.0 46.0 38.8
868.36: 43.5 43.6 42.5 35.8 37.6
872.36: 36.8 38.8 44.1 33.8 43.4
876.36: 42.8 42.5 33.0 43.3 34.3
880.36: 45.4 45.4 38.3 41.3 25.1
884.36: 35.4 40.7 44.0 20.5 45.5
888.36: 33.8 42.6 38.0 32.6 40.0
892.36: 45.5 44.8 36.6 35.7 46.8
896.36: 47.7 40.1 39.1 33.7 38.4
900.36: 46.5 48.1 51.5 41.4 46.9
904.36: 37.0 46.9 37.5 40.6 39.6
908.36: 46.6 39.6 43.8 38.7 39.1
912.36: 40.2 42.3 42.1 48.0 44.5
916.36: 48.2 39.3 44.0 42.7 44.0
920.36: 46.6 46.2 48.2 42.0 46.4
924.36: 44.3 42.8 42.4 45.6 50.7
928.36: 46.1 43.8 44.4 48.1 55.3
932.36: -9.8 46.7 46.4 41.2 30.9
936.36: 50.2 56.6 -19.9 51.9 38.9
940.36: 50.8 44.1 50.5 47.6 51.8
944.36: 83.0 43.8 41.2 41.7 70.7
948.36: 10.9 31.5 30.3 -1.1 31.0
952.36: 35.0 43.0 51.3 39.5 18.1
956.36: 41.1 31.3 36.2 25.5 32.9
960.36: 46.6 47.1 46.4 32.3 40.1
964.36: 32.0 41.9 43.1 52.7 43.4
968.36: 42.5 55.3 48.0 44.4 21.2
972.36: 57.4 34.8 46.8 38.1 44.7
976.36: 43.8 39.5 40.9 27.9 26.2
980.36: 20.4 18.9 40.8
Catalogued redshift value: 0.95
